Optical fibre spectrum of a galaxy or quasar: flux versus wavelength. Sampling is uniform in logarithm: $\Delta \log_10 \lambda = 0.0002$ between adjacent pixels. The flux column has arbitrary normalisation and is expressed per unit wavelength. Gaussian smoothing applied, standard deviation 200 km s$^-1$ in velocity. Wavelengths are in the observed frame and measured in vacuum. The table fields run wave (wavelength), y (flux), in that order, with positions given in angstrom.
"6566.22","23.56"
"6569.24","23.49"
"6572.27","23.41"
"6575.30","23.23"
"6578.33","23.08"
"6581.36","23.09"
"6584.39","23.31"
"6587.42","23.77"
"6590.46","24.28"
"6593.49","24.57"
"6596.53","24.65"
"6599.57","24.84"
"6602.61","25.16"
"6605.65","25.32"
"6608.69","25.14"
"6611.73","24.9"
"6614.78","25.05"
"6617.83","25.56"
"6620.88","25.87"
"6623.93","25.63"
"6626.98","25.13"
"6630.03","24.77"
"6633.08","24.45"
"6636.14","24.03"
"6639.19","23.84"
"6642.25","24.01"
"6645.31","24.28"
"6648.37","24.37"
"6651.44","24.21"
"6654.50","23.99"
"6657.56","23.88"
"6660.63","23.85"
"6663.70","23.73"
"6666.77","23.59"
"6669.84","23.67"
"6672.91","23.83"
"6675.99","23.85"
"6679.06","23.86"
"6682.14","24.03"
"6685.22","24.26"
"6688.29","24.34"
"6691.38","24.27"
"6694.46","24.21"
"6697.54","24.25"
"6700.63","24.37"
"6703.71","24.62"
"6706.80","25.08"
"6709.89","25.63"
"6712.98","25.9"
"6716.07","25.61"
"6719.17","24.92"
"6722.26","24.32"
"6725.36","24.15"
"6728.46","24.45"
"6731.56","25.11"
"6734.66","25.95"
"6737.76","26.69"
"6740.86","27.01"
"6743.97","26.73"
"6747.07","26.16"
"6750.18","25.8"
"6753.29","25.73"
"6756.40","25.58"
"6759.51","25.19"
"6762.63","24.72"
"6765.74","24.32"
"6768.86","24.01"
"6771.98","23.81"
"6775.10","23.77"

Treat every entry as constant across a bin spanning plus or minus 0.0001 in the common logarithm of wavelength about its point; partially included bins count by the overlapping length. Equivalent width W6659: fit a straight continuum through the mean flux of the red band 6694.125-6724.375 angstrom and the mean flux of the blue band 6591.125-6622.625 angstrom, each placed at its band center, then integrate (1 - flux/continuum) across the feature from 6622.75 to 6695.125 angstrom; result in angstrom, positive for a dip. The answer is 2.4 angstrom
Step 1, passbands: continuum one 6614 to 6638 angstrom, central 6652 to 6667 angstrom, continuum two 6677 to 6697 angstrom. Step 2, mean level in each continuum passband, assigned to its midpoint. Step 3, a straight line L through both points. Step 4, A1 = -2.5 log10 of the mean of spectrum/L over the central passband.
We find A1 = 0.03 mag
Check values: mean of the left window 25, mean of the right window 24.2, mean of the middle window 23.9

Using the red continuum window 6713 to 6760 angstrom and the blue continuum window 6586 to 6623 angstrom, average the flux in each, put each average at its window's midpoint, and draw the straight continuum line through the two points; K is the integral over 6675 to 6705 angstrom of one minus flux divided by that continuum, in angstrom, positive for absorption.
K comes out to 1.36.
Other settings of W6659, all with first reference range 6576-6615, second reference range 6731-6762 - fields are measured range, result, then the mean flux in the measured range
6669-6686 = 0.89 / 23.9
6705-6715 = 0.03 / 25.5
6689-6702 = 0.59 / 24.3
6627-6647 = 0.41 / 24.3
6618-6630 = -0.38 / 25.5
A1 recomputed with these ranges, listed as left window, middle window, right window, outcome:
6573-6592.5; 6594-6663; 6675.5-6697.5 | -0.04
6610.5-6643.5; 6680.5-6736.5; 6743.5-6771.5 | 0.01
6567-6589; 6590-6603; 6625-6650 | -0.05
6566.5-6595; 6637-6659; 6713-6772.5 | 0.01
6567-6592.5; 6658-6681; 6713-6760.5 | 0.04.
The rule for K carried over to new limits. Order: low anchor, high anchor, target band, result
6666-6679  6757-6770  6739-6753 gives -1.08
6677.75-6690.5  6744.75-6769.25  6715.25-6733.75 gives 0.00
